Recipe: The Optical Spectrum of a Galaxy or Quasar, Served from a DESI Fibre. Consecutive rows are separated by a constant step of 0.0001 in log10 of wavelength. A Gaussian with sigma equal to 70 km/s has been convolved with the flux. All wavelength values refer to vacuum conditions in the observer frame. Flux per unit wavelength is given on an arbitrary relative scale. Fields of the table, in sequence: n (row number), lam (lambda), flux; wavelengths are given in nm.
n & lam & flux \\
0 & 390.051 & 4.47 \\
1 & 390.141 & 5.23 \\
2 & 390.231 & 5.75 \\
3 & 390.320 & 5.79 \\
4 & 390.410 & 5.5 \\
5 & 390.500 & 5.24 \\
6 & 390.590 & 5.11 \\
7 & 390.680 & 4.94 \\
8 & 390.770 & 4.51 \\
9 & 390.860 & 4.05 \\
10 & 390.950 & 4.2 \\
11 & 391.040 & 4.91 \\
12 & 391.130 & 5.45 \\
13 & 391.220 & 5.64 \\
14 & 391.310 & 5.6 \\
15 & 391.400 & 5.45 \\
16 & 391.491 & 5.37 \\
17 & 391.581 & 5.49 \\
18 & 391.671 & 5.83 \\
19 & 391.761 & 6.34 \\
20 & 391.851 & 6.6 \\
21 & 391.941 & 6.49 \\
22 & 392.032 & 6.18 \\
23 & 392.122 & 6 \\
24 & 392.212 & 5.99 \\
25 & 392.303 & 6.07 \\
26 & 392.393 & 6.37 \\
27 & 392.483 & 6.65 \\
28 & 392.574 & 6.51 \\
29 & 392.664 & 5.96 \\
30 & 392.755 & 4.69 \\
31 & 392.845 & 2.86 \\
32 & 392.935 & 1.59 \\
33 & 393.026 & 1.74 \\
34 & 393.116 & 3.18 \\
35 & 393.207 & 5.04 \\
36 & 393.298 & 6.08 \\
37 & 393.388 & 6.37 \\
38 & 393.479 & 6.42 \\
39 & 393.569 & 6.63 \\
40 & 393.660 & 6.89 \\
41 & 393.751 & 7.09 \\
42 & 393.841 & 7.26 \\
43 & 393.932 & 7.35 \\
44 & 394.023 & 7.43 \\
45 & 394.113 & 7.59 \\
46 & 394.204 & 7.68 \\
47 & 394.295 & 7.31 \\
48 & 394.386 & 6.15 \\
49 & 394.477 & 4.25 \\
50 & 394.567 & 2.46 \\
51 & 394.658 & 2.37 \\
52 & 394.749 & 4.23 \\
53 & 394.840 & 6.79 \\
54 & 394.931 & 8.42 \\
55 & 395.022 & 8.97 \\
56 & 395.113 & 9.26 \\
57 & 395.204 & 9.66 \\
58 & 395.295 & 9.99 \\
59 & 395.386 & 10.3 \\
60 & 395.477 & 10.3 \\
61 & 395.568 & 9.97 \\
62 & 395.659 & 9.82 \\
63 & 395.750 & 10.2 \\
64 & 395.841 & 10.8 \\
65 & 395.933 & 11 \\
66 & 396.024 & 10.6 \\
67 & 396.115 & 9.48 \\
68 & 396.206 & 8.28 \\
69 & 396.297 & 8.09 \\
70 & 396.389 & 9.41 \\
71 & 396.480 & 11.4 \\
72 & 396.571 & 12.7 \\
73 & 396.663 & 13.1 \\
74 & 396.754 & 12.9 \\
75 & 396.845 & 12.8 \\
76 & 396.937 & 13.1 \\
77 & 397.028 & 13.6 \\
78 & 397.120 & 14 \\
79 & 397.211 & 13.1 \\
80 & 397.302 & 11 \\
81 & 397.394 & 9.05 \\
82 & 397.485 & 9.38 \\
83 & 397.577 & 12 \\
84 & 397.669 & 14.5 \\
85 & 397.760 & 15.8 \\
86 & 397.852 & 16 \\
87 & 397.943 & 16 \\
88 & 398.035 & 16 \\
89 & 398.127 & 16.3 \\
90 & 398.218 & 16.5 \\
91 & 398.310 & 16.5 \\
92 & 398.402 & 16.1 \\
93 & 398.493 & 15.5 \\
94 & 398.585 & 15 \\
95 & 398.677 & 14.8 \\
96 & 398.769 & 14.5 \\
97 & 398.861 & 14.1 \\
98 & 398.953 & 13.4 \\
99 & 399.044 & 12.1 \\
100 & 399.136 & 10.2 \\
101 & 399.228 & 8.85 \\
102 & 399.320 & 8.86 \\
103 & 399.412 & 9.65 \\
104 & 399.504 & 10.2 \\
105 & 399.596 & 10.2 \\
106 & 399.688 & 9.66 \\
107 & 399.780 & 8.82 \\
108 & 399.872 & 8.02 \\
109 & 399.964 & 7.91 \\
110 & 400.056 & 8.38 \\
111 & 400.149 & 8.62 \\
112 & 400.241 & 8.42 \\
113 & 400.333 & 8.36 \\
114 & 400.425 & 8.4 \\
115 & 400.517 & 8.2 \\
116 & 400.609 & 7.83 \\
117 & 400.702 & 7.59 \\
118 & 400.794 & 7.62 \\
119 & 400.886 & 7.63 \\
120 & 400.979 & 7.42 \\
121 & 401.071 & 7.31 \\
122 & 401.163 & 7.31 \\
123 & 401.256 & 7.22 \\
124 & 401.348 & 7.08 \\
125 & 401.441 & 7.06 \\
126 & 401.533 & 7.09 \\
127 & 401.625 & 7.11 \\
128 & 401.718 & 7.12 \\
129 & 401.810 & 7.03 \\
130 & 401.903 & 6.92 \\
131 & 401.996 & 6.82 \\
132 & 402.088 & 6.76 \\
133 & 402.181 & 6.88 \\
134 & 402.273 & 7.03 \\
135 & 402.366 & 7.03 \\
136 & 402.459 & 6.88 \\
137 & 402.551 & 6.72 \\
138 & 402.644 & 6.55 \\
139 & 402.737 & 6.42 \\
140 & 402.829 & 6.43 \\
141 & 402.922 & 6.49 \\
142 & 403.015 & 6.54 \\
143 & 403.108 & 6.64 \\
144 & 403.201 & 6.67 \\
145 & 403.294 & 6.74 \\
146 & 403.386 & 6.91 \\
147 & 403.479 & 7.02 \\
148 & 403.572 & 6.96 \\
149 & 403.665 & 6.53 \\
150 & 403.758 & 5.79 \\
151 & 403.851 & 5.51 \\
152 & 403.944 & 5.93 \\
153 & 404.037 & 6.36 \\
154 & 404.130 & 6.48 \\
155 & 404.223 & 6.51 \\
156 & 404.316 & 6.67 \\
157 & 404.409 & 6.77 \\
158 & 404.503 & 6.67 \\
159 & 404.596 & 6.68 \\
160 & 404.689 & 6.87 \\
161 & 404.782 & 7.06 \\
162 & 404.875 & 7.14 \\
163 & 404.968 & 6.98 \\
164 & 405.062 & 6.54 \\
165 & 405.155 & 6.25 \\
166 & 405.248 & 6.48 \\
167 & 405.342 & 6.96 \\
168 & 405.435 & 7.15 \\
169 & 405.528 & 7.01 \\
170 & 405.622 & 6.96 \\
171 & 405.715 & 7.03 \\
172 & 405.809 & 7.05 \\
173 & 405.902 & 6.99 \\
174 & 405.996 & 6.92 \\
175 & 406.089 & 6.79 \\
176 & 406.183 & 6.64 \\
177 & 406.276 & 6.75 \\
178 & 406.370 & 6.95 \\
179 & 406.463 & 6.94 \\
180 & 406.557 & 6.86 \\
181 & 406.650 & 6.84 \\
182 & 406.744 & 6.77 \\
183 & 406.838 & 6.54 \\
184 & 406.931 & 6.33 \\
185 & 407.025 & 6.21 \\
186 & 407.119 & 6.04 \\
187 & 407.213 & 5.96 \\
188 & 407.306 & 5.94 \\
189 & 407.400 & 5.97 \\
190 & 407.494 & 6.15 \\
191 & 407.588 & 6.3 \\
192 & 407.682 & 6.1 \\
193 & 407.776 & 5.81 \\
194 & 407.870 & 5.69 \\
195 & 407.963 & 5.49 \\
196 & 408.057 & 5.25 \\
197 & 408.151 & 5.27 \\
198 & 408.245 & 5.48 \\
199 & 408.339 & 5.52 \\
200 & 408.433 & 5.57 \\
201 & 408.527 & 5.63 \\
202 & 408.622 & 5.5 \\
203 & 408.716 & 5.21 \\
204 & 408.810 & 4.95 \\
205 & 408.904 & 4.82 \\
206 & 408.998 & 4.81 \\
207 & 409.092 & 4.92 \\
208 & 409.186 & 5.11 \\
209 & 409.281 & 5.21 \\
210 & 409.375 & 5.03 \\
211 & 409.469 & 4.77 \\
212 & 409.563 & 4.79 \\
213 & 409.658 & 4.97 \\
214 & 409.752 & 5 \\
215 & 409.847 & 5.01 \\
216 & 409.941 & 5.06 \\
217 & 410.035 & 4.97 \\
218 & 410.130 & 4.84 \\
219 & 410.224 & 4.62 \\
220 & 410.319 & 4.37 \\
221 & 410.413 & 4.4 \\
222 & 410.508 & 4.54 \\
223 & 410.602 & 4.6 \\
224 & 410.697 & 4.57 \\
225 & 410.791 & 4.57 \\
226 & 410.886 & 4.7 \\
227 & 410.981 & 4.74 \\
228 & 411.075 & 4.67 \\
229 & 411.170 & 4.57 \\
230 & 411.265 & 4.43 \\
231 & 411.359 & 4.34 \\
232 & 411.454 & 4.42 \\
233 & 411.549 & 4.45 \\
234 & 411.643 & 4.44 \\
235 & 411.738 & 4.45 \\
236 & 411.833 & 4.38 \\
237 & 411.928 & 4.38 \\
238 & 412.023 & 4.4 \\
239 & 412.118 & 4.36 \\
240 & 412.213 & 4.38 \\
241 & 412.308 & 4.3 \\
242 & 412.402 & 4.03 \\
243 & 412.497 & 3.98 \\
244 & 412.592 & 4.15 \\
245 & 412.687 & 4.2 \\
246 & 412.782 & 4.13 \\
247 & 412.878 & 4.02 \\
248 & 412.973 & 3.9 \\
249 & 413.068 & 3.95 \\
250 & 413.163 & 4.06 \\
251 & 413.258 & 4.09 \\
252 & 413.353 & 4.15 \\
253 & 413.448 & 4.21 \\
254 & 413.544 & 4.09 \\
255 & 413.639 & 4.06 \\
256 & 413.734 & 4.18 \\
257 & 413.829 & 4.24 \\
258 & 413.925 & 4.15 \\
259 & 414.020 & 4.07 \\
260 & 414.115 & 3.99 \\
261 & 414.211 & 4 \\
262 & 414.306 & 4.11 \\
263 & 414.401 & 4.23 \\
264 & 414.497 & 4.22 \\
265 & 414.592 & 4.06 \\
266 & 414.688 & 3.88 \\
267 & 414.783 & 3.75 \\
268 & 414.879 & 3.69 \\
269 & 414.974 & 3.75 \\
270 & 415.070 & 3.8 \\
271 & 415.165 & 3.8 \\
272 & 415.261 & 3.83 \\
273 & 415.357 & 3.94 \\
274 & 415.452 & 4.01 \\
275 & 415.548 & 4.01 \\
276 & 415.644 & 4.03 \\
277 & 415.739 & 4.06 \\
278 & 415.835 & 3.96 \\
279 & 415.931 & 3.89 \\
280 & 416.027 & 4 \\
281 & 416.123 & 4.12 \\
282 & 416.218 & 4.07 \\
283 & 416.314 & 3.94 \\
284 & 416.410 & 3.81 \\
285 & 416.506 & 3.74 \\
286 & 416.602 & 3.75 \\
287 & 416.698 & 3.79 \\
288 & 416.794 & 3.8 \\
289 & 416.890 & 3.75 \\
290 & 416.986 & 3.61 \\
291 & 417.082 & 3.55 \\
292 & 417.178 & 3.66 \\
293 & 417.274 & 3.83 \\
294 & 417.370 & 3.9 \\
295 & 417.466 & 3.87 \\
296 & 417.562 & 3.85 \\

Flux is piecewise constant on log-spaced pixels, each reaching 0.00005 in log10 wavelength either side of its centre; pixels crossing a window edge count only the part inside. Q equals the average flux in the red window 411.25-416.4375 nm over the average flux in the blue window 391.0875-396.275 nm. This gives 0.6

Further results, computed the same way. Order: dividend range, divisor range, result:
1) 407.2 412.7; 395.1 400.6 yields 0.43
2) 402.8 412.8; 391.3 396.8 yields 0.78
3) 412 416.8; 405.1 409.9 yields 0.67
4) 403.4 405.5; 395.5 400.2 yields 0.56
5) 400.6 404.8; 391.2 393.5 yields 1.27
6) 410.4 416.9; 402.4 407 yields 0.62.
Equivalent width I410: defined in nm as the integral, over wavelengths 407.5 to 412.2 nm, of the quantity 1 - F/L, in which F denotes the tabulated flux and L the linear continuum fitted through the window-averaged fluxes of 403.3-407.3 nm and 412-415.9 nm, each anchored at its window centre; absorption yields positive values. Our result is 0.318 nm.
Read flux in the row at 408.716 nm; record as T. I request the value 5.21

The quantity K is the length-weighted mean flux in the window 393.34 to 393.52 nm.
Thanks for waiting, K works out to 6.39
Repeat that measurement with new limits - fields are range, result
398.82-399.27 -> 11.7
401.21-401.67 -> 7.12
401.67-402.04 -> 6.96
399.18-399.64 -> 9.55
